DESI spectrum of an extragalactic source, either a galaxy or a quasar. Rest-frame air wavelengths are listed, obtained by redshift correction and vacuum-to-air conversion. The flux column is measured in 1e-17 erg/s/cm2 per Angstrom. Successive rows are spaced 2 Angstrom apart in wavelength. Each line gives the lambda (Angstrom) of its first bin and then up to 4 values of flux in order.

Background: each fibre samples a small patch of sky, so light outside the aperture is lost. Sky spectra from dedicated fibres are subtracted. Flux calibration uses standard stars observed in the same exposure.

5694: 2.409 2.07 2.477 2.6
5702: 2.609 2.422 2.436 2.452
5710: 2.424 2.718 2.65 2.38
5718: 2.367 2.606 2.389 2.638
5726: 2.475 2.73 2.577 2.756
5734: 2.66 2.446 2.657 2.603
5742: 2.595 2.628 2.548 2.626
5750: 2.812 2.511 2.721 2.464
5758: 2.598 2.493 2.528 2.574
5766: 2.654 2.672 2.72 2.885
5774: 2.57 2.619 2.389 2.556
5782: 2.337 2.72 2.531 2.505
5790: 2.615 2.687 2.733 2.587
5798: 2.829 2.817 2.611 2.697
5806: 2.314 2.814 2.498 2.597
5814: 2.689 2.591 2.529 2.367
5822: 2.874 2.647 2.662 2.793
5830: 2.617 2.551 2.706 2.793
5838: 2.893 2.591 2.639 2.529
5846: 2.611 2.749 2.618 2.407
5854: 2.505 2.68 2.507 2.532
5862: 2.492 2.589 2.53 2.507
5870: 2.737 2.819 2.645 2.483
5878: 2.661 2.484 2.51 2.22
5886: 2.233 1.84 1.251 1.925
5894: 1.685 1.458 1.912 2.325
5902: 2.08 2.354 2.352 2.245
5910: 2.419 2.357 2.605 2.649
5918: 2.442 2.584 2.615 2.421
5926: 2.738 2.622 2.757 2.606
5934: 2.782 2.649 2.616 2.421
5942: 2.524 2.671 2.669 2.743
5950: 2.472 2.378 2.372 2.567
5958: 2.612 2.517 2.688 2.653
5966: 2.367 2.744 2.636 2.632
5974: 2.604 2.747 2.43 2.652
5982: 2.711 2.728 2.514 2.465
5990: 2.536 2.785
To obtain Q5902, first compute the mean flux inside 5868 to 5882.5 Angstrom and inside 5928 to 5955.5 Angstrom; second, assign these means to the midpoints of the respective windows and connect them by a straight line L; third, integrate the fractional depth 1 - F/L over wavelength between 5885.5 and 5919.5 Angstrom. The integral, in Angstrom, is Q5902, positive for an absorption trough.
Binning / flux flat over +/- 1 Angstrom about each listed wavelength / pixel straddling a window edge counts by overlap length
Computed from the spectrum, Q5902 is 6.2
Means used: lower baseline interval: 2.62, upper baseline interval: 2.59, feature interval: 2.13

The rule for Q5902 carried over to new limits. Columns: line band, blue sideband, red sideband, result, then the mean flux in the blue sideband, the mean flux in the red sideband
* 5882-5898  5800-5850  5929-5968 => 4.7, 2.64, 2.59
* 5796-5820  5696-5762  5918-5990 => -0.5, 2.56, 2.59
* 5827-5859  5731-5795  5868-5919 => -3.1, 2.61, 2.27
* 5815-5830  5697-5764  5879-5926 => -1.6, 2.56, 2.23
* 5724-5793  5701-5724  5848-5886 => -2.4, 2.5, 2.55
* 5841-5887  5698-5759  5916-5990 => 0.6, 2.57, 2.59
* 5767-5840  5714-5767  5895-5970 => -2.6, 2.58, 2.49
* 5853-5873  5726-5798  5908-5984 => 0.0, 2.61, 2.58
